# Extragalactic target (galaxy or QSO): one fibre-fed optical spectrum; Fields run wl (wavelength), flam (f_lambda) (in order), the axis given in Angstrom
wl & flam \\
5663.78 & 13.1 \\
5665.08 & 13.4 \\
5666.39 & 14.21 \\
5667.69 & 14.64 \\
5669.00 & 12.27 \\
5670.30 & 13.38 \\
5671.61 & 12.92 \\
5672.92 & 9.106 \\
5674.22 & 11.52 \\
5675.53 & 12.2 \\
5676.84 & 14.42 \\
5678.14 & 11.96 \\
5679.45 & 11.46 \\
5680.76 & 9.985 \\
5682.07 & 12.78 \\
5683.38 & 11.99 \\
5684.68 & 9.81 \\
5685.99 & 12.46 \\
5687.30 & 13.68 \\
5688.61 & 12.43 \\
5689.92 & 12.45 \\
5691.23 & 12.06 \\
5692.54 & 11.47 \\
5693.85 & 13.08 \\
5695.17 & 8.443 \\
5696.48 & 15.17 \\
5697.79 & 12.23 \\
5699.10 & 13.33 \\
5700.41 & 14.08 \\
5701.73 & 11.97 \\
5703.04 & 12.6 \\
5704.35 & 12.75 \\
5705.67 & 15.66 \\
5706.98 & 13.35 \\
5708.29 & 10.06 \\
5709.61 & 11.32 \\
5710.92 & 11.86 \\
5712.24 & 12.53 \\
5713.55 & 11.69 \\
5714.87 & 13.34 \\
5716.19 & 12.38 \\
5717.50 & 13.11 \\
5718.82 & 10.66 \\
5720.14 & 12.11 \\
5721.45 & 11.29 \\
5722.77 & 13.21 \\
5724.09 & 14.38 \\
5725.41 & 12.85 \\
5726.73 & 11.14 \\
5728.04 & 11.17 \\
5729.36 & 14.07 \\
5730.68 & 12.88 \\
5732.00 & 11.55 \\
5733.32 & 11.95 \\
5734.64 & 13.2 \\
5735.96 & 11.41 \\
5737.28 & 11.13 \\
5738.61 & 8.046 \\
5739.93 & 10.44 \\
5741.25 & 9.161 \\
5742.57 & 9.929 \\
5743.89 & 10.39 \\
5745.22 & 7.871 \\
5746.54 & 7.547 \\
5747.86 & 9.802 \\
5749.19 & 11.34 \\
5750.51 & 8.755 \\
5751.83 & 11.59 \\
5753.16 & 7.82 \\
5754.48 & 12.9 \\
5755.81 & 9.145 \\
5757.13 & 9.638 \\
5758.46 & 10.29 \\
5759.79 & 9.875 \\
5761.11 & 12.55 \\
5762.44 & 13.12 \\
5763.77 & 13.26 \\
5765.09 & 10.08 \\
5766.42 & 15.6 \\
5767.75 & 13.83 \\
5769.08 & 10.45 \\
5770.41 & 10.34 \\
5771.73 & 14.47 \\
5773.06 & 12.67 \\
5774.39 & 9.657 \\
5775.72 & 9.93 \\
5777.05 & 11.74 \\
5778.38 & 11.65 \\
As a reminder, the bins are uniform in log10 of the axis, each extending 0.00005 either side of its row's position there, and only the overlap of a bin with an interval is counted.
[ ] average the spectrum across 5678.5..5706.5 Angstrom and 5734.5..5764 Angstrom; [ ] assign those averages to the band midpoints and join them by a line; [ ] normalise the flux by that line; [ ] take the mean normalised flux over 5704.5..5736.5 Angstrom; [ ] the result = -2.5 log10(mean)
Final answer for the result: -0.10 mag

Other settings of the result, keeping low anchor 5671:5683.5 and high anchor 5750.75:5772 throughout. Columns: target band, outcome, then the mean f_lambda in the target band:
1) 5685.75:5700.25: -0.07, 12.5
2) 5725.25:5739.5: -0.01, 11.7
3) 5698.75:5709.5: -0.10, 12.9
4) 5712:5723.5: -0.06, 12.3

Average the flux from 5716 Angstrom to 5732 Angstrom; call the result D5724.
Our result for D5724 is 12.4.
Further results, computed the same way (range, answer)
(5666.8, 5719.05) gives 12.3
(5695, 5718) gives 12.6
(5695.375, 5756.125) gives 11.6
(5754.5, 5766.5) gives 11.4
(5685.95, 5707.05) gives 12.8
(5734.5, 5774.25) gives 10.8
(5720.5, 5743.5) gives 11.6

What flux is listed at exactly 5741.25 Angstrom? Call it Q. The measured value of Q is 9.161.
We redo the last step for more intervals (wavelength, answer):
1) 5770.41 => 10.34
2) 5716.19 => 12.38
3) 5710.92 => 11.86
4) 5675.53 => 12.2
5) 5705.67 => 15.66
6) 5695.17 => 8.443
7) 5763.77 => 13.26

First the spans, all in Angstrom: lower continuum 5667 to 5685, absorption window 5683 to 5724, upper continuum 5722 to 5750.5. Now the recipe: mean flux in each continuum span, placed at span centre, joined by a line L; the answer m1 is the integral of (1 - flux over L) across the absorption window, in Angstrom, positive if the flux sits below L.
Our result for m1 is -2.7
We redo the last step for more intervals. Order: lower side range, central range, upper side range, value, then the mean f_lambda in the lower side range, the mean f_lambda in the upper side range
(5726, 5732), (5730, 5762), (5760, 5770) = 5.1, 12.2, 12.5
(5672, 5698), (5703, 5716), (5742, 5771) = -1.1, 11.9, 10.7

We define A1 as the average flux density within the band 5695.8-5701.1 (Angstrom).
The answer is 13.7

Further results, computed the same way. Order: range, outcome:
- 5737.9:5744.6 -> 9.58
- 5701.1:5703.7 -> 12.3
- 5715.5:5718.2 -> 12.7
